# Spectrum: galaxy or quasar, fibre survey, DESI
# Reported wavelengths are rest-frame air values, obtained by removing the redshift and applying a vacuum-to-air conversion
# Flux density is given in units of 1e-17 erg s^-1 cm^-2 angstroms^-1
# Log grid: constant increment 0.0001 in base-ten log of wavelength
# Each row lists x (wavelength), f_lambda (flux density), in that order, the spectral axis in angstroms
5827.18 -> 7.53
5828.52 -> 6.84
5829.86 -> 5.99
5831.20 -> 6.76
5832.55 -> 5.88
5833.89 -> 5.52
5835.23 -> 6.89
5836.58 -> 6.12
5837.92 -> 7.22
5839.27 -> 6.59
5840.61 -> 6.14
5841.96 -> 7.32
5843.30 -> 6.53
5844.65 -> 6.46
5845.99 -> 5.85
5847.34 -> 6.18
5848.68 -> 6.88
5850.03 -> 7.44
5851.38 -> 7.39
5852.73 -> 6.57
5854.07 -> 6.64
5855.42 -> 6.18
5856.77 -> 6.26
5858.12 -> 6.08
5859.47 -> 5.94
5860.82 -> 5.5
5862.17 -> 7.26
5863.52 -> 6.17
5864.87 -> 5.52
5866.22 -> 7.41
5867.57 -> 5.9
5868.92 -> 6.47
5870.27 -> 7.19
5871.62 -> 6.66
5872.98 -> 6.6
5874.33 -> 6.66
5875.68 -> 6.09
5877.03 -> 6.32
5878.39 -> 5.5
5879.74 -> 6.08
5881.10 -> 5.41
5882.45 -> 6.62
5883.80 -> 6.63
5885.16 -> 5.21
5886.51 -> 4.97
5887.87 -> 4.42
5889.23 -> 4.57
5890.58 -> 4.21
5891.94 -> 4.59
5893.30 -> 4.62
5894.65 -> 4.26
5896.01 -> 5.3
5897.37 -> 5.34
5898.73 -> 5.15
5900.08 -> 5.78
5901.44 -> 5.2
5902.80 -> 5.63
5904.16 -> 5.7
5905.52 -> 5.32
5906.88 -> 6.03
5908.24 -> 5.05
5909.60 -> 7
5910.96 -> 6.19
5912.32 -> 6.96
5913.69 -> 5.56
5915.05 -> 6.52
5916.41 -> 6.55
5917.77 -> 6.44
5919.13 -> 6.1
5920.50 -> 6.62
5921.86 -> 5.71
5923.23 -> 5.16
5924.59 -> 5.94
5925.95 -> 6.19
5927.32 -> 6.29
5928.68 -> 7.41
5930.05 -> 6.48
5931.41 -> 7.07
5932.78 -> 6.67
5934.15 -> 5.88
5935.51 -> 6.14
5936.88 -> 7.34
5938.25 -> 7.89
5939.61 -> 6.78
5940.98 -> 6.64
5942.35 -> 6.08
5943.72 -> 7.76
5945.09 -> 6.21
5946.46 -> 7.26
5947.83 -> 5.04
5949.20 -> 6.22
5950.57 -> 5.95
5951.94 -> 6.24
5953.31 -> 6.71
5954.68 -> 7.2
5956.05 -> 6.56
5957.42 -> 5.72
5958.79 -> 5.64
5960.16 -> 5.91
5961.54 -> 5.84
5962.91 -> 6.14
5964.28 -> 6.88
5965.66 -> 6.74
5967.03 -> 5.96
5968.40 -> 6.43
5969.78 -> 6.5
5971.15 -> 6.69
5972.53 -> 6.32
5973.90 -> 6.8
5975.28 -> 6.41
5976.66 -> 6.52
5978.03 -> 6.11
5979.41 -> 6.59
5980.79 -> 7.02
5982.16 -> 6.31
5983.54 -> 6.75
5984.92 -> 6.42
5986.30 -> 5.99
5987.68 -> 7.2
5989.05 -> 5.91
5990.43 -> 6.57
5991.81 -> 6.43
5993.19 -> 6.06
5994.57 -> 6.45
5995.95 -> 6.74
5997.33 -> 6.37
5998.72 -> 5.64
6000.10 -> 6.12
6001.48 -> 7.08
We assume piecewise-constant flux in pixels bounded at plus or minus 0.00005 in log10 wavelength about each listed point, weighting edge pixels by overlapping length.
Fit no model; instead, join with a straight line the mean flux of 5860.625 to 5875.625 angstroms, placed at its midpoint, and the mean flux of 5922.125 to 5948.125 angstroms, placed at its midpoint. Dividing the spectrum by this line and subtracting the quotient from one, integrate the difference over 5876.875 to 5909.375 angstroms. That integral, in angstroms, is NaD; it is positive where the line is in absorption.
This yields 5.89 angstroms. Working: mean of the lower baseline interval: 6.5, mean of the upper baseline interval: 6.55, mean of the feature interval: 5.34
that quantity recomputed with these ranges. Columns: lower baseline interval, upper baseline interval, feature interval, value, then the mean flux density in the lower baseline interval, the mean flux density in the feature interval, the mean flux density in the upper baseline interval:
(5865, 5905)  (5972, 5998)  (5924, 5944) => -2.05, 5.67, 6.69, 6.47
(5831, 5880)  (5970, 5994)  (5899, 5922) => 1.57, 6.44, 6.01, 6.48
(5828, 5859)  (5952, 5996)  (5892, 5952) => 3.14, 6.5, 6.11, 6.42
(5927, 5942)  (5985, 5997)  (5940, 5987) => 1.37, 6.78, 6.4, 6.42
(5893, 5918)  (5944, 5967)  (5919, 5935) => -0.90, 5.72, 6.3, 6.28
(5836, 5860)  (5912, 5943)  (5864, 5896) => 3.84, 6.55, 5.73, 6.45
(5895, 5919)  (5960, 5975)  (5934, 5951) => -1.14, 5.85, 6.58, 6.4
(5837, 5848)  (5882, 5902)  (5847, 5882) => -3.01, 6.53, 6.4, 5.11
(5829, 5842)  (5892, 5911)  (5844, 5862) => -0.86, 6.4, 6.44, 5.42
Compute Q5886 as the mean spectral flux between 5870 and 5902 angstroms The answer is 5.54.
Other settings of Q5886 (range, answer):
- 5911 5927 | 6.16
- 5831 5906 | 6.01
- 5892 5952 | 6.11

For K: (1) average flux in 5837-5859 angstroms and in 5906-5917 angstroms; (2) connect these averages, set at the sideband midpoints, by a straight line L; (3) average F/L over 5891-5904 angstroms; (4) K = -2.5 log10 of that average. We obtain 0.228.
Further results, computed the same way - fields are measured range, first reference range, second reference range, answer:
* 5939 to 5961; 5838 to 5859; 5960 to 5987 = 0.02 mag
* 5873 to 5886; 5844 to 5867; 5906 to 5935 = 0.05 mag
